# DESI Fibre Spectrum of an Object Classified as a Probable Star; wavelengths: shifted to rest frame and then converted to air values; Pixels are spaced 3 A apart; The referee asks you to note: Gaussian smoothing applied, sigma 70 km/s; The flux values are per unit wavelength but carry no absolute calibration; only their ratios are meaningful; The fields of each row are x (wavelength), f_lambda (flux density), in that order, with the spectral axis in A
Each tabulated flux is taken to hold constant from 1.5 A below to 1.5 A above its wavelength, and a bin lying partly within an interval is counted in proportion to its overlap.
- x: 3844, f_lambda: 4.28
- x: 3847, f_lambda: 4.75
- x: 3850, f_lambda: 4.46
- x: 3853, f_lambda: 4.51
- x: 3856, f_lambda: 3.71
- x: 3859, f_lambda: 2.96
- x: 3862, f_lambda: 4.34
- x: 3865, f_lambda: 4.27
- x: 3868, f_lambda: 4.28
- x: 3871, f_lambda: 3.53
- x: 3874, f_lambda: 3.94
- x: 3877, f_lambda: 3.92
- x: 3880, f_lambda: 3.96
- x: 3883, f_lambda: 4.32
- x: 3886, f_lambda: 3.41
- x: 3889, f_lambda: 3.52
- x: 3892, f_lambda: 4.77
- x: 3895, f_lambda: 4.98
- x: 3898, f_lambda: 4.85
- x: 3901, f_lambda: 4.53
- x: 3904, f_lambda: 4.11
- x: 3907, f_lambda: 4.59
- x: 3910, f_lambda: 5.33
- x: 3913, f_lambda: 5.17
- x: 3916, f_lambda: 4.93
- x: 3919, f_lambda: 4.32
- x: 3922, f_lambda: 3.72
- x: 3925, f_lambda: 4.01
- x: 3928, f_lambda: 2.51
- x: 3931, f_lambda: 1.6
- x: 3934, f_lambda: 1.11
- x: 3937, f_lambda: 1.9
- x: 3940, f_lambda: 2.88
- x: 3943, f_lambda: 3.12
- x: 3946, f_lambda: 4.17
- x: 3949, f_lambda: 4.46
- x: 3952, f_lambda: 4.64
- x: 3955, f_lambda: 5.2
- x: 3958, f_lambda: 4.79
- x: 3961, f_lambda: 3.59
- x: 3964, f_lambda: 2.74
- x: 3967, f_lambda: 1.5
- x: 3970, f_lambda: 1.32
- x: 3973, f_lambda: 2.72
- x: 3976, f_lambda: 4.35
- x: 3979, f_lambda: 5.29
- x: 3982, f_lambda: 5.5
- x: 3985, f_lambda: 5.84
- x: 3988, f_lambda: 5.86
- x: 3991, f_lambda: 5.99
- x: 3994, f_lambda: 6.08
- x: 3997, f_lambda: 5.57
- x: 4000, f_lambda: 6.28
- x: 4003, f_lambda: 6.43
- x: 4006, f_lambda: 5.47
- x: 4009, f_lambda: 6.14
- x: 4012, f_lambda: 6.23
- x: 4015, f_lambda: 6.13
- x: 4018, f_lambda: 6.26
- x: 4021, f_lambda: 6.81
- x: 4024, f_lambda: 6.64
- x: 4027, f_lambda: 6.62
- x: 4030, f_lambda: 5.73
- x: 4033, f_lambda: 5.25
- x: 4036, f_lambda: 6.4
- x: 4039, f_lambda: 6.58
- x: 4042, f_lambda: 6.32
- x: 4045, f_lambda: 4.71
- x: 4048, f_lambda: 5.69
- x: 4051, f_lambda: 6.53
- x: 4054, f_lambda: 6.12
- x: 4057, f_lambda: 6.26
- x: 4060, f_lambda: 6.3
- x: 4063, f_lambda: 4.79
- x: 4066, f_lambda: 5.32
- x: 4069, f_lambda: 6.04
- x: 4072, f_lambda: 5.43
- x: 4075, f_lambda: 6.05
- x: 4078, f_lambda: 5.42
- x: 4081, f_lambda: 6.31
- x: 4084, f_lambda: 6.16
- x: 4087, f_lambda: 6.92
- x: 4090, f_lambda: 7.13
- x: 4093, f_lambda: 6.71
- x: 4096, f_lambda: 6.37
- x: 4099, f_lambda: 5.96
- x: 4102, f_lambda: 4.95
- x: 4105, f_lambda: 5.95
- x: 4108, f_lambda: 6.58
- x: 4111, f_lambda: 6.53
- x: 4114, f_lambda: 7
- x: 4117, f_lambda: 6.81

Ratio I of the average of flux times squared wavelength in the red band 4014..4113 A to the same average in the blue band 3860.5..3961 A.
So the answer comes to 1.7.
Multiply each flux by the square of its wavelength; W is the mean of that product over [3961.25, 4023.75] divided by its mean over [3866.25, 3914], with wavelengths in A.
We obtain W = 1.3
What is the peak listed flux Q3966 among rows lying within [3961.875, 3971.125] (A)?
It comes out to 2.74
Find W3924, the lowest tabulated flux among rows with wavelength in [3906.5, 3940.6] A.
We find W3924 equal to 1.11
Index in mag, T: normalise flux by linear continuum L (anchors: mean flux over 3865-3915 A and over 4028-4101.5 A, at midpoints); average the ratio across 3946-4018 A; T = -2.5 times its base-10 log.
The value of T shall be 0.08 mag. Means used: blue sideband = 4.33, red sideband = 6.01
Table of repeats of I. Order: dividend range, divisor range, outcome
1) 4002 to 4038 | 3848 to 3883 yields 1.66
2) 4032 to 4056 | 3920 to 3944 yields 2.40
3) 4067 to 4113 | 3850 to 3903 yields 1.67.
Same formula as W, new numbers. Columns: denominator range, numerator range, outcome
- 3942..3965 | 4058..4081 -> 1.45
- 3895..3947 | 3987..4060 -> 1.72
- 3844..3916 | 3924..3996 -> 0.93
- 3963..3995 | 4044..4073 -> 1.39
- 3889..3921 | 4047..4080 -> 1.35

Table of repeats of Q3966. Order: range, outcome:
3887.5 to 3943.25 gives 5.33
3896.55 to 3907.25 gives 4.85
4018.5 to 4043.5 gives 6.81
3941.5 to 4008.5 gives 6.43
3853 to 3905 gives 4.98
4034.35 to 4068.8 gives 6.58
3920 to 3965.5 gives 5.2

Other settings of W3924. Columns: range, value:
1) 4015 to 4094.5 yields 4.71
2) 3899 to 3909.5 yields 4.11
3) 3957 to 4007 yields 1.32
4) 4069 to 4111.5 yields 4.95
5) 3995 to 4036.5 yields 5.25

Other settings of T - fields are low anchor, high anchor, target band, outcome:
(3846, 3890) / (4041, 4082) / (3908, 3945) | 0.30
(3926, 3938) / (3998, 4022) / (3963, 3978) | 0.48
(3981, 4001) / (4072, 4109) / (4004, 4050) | -0.02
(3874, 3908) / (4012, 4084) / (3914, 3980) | 0.39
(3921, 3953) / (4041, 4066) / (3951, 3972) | 0.07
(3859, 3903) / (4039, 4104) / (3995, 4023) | -0.14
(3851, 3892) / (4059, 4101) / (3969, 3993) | 0.08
